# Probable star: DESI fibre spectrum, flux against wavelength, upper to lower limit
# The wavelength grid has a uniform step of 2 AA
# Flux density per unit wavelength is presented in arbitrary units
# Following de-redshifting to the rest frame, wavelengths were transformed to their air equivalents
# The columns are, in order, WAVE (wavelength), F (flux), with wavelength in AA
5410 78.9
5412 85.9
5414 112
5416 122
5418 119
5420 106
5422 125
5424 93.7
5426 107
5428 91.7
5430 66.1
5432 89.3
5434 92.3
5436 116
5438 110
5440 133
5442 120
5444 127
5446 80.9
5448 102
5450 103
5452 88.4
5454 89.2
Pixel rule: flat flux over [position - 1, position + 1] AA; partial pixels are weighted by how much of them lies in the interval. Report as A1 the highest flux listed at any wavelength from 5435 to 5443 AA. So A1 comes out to 133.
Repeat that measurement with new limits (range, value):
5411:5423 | 125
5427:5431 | 91.7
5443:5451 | 127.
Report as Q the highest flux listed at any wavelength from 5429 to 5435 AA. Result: 92.3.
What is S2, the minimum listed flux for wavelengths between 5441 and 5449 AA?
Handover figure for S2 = 80.9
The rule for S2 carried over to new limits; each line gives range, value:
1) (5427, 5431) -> 66.1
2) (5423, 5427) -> 93.7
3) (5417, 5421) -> 106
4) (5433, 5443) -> 92.3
